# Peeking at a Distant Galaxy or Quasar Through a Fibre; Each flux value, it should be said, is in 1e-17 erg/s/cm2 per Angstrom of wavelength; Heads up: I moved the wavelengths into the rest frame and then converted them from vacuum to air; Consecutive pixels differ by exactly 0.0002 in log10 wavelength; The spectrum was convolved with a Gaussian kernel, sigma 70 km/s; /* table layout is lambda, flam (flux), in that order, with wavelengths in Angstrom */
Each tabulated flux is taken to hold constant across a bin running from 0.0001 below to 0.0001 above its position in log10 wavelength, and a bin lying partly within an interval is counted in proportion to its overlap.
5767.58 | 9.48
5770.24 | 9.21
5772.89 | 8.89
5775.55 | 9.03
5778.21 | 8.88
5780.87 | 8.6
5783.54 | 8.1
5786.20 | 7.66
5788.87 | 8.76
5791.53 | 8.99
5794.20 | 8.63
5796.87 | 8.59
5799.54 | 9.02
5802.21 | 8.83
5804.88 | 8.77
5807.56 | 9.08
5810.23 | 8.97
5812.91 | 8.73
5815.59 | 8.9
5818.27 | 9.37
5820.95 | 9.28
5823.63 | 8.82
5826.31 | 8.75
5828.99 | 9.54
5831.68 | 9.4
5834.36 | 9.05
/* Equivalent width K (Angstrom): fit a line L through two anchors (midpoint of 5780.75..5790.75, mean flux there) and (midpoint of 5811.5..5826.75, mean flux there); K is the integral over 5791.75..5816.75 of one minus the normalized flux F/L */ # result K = -0.5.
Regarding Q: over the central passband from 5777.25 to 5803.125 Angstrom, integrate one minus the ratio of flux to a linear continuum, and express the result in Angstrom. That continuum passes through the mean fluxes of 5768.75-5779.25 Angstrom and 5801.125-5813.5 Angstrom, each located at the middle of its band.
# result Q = 1.0 Angstrom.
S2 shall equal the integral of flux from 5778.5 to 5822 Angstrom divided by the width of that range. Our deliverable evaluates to 8.77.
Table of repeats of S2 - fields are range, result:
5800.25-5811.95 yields 8.91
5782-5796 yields 8.43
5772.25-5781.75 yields 8.86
